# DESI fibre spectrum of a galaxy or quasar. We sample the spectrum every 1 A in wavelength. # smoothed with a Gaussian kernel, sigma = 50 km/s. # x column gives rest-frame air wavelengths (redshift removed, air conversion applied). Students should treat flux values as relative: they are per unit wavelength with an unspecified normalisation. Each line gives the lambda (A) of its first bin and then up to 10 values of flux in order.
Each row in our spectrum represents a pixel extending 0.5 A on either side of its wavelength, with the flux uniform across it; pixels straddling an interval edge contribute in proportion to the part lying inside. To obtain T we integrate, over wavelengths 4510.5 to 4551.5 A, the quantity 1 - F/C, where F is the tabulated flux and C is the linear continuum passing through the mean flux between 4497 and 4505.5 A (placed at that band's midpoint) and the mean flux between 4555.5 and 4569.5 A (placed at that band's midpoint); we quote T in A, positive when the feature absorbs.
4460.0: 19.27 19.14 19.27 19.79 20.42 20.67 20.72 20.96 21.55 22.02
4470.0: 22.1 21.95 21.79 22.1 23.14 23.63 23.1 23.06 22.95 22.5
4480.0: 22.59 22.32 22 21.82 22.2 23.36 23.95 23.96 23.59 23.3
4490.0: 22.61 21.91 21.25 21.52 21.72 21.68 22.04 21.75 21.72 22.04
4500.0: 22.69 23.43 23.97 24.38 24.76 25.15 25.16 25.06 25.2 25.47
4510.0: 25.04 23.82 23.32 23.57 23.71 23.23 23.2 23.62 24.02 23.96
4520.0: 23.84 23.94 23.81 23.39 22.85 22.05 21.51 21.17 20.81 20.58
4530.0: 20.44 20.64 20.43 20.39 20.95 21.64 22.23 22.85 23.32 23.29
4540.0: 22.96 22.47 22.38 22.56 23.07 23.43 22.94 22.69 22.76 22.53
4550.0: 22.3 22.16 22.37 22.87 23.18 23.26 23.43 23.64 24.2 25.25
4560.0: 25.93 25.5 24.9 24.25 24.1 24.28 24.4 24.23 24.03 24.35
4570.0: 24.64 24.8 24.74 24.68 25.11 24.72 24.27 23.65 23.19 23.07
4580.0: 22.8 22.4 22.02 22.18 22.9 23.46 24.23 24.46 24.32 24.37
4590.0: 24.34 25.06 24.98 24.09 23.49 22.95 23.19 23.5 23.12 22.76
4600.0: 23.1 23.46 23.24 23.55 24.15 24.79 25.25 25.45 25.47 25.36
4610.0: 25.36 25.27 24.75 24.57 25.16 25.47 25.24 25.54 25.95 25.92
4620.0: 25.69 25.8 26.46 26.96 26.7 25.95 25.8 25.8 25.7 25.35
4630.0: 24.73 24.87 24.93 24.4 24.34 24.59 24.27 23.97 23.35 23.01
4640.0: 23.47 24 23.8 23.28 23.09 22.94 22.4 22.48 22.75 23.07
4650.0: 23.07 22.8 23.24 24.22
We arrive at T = 2.3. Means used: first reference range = 23.4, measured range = 22.6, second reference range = 24.5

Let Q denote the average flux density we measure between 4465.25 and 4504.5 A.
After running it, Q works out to 22.5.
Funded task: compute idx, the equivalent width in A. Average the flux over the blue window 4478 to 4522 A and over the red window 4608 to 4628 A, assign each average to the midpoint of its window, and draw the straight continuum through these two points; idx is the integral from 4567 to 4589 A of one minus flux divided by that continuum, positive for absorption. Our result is 0.9 A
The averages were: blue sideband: 23.3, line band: 23.8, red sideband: 25.7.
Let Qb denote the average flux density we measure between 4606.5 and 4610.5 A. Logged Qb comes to 25.4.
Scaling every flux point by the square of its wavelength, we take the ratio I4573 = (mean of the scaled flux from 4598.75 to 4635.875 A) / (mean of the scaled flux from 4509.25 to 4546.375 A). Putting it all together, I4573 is 1.2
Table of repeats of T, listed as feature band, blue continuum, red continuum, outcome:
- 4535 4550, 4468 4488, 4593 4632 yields 0.6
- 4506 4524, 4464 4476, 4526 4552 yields -1.7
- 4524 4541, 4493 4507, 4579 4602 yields 1.2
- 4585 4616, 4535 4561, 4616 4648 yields -0.3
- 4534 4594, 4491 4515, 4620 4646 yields 1.0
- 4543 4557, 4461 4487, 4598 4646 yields 0.3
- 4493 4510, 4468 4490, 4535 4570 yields -0.4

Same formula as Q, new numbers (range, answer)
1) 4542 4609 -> 23.8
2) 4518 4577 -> 23.2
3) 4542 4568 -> 23.6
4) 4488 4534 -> 22.9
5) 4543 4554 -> 22.7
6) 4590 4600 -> 23.7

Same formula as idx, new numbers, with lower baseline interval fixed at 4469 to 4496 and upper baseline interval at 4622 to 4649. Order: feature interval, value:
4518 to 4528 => 0.0 A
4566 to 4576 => -0.4 A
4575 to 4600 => 0.2 A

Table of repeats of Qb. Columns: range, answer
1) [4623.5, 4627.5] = 26.1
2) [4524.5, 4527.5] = 21.6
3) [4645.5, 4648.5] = 22.5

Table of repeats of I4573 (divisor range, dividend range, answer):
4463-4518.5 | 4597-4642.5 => 1.15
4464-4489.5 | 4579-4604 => 1.10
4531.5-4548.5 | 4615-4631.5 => 1.19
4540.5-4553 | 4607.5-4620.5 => 1.15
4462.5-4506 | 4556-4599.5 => 1.11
